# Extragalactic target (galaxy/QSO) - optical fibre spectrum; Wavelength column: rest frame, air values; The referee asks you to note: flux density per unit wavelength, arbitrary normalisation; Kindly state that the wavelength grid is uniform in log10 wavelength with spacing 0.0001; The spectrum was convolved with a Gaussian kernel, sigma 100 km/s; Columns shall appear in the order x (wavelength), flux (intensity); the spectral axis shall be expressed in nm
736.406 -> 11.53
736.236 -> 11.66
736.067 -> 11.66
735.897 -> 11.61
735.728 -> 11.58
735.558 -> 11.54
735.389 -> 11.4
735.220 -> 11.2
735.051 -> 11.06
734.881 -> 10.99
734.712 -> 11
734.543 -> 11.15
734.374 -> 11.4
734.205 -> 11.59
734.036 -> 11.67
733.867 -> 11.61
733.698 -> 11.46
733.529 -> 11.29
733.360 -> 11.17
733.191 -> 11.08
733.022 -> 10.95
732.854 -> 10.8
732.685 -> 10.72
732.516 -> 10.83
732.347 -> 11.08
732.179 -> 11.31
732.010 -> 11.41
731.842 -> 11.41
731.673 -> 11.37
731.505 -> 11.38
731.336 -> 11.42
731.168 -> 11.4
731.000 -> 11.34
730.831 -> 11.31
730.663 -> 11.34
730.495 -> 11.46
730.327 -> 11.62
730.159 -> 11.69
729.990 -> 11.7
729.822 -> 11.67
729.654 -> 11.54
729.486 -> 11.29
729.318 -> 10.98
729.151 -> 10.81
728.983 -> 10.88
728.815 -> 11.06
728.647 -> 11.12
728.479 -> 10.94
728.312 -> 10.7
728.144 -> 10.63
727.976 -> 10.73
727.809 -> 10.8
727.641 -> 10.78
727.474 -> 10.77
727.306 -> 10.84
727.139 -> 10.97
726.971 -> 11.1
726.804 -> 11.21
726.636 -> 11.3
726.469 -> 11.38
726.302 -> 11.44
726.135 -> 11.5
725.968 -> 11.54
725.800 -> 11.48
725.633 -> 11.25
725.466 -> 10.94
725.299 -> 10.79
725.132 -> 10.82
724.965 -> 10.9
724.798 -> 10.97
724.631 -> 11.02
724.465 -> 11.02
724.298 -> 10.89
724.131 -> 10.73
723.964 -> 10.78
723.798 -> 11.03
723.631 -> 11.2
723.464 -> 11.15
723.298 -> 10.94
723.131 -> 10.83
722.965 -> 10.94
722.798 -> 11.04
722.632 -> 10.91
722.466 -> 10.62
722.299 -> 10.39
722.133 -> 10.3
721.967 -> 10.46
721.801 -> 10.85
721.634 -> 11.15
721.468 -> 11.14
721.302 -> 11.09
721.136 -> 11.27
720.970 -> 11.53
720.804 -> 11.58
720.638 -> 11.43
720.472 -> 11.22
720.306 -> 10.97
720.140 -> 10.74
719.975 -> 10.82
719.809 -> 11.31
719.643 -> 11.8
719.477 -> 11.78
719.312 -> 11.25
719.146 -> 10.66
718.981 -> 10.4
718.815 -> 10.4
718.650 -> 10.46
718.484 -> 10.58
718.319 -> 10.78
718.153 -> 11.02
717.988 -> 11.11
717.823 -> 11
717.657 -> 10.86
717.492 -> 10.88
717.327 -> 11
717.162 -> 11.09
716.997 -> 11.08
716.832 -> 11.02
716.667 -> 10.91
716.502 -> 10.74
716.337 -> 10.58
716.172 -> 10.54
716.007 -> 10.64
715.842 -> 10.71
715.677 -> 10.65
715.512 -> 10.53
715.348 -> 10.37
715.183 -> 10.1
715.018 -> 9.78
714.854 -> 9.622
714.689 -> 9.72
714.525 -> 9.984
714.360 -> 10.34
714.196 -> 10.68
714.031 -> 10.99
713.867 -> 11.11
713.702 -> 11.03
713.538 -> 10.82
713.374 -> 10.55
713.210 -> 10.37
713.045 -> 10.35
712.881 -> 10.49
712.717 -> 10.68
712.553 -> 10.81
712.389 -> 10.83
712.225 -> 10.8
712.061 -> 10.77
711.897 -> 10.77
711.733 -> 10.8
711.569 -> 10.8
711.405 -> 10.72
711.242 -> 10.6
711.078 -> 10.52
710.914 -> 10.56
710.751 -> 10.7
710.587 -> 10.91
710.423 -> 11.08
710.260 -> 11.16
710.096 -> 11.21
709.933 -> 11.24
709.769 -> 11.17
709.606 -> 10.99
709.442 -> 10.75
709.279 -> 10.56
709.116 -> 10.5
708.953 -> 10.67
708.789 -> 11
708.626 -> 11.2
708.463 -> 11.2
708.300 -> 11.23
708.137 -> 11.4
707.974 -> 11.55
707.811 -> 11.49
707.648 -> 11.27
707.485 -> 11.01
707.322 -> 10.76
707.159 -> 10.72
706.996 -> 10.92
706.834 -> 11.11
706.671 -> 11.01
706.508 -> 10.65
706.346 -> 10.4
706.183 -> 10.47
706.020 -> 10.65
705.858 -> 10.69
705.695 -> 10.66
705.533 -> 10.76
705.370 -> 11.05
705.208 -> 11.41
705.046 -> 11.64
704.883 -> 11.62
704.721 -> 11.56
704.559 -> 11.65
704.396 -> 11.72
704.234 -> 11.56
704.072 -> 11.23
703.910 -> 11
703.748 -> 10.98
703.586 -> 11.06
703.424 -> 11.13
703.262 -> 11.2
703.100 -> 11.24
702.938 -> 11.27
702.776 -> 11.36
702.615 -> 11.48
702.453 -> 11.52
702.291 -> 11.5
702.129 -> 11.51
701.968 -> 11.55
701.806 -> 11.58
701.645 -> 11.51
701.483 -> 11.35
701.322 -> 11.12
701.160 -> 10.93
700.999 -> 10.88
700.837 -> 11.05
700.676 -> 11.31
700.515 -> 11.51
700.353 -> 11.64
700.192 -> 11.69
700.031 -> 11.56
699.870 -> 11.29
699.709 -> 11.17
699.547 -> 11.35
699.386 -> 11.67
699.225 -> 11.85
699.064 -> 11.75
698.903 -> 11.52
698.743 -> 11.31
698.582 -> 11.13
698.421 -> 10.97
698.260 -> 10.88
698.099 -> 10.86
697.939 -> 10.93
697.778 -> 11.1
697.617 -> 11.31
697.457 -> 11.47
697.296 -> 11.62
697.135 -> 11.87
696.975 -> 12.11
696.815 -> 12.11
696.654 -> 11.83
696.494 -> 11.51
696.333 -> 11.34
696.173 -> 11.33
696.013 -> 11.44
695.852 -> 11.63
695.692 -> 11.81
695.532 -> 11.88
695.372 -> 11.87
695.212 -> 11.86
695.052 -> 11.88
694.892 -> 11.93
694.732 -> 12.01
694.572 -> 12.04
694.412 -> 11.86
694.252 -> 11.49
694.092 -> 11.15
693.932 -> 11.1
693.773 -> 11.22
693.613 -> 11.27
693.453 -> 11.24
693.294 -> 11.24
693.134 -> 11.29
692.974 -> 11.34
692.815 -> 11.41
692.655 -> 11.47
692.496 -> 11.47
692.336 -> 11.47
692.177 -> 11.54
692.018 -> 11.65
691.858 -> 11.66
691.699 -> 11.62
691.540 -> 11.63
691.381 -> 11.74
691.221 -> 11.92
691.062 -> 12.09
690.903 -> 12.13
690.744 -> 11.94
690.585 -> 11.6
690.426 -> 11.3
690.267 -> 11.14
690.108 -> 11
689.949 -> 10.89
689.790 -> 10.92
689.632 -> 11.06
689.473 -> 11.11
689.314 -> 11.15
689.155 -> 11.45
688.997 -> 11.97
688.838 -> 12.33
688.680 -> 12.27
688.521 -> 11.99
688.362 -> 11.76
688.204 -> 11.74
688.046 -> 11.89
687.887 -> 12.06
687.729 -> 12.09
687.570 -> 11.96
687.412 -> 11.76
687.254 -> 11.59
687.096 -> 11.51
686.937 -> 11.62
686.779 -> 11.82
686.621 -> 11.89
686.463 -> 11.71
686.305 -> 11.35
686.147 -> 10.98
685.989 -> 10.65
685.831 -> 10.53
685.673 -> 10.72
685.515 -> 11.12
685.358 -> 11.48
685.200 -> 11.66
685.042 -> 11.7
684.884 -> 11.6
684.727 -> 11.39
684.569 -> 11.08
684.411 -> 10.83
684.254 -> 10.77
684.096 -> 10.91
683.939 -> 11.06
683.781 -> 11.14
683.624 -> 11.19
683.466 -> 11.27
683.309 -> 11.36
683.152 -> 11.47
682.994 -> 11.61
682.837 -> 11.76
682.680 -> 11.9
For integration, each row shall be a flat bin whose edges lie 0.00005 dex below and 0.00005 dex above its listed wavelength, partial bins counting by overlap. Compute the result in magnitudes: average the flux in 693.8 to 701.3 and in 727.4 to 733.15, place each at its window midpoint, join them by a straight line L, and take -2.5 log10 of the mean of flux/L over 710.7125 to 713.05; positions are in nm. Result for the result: 0.06 mag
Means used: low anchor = 11.5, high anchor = 11.2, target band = 10.7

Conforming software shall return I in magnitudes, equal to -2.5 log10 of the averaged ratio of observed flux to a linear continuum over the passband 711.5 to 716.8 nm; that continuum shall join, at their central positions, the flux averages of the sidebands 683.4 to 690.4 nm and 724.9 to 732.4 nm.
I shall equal 0.07 mag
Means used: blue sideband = 11.4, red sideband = 11.2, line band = 10.6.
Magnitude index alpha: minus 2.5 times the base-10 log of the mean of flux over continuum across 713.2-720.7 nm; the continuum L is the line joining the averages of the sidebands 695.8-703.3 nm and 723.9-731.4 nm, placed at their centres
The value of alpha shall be 0.048 mag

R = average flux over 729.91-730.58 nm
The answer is 11.6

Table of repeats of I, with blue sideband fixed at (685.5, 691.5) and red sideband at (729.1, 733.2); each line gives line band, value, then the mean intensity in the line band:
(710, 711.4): 0.06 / 10.8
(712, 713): 0.07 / 10.7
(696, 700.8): 0.00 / 11.4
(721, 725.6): 0.04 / 10.9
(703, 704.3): 0.03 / 11.2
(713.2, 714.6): 0.07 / 10.7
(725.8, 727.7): 0.01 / 11.2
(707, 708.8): 0.03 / 11.2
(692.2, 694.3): 0.02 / 11.3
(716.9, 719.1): 0.05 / 10.8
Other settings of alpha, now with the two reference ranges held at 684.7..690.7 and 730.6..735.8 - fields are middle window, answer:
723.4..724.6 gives 0.033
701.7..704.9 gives 0.003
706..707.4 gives 0.064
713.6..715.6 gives 0.100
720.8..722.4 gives 0.038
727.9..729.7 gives 0.032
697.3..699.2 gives 0.019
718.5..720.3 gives 0.038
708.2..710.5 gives 0.037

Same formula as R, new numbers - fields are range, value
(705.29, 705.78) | 10.8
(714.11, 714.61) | 10.3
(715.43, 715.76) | 10.6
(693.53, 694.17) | 11.2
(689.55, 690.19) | 11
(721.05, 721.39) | 11.2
